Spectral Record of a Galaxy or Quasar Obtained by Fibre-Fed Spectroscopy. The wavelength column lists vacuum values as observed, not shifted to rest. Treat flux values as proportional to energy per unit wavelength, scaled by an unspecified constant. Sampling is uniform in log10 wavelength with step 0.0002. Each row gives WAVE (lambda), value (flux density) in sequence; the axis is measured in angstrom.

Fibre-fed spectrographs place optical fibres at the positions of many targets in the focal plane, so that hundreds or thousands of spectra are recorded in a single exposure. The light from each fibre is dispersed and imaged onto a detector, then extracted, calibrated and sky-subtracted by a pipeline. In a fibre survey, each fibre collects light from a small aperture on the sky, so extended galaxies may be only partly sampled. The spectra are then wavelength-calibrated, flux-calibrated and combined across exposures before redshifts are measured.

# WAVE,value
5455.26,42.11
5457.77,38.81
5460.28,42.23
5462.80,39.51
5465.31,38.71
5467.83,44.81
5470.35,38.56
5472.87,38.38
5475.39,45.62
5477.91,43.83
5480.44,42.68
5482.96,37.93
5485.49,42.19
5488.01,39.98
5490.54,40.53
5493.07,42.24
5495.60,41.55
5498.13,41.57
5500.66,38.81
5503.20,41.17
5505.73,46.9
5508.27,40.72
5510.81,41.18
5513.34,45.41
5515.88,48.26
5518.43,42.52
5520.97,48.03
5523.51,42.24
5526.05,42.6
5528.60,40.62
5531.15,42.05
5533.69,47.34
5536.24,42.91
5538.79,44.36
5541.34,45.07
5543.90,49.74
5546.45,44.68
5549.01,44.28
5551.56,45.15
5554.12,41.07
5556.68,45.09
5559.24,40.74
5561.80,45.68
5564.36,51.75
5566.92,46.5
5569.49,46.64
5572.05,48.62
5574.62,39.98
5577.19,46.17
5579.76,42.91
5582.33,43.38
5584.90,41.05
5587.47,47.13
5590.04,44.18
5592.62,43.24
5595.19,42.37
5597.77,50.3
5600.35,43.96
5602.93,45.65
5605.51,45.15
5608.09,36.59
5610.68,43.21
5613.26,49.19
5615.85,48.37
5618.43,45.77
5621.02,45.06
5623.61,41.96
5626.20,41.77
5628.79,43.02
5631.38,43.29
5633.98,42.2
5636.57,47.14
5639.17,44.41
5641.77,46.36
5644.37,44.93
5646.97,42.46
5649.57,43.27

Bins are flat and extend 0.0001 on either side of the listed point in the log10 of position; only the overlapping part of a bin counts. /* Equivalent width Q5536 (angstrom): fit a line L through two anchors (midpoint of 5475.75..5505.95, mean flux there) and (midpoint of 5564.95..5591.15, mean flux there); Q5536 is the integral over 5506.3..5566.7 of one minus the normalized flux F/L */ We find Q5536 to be -1.7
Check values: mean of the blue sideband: 41.6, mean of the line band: 44.5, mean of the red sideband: 44.9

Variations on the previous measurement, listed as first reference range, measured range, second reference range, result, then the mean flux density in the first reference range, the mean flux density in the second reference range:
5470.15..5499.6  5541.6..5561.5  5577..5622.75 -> -0.6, 41.3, 44.6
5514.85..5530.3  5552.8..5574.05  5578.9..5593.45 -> -0.9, 43.9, 43.7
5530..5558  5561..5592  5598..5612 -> -0.9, 44.7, 43.5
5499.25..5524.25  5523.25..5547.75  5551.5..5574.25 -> 0.1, 43.5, 45.5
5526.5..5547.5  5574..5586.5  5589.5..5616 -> 0.5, 44.5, 44.6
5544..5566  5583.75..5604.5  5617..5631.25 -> -0.2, 45.1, 43.6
